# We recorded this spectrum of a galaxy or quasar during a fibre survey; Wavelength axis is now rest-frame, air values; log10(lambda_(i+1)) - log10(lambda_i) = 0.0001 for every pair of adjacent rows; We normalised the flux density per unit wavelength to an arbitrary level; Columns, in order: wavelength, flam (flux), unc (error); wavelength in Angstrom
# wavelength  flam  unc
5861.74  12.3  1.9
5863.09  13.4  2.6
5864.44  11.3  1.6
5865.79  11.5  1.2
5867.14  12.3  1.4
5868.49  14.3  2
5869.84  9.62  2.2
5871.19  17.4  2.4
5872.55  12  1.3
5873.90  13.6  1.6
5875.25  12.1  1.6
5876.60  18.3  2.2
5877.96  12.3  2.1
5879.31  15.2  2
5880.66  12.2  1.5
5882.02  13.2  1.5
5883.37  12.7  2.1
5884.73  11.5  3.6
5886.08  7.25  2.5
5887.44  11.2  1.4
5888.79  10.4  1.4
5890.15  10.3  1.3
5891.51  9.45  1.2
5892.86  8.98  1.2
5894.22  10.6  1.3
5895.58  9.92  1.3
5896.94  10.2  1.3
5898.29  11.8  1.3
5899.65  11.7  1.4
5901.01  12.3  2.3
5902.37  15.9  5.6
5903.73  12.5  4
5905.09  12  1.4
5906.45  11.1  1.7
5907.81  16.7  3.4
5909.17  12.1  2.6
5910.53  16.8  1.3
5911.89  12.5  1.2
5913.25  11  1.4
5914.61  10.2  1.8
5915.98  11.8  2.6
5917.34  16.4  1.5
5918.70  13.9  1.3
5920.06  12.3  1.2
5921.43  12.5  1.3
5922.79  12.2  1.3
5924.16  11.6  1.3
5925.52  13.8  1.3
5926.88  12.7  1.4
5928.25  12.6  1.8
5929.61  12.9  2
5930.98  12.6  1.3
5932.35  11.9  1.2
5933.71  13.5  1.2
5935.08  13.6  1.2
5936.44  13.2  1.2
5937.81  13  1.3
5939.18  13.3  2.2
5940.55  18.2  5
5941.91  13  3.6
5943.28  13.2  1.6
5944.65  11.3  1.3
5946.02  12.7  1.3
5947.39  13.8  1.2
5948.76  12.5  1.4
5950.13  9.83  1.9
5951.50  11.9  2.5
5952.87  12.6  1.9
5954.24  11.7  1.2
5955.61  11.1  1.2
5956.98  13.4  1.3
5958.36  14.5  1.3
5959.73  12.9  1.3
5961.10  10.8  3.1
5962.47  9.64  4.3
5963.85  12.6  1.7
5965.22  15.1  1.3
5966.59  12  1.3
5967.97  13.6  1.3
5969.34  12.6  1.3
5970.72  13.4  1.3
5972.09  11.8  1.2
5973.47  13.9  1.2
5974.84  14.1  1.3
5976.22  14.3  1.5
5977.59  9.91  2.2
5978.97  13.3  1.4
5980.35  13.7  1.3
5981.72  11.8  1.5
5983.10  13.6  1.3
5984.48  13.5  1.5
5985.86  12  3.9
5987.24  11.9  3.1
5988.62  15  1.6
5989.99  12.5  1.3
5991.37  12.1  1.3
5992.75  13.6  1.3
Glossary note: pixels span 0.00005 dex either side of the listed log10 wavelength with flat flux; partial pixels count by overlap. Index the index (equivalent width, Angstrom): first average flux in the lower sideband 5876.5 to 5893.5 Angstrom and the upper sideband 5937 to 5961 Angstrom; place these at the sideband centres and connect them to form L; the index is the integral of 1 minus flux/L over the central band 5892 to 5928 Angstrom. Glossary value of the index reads -1.1 Angstrom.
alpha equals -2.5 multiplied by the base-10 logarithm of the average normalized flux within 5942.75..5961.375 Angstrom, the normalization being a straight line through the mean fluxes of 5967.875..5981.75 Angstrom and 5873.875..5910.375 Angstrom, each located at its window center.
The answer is 0.04 mag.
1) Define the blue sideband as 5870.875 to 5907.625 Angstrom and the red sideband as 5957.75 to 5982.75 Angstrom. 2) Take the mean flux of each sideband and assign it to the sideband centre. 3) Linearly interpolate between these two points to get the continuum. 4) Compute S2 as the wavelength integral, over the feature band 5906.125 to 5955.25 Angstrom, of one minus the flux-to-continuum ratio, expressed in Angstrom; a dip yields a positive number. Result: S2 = -1.88 Angstrom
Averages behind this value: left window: 12.1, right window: 12.8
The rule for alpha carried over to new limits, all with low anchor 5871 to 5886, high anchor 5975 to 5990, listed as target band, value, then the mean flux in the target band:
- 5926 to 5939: 0.02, 12.9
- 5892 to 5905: 0.15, 11.5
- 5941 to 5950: 0.03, 12.7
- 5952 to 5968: 0.05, 12.4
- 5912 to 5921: 0.05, 12.6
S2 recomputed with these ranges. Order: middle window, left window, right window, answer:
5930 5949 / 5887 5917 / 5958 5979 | -1.4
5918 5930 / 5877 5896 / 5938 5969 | -0.7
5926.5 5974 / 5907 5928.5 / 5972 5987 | 0.8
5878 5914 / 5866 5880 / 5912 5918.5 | 3.0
